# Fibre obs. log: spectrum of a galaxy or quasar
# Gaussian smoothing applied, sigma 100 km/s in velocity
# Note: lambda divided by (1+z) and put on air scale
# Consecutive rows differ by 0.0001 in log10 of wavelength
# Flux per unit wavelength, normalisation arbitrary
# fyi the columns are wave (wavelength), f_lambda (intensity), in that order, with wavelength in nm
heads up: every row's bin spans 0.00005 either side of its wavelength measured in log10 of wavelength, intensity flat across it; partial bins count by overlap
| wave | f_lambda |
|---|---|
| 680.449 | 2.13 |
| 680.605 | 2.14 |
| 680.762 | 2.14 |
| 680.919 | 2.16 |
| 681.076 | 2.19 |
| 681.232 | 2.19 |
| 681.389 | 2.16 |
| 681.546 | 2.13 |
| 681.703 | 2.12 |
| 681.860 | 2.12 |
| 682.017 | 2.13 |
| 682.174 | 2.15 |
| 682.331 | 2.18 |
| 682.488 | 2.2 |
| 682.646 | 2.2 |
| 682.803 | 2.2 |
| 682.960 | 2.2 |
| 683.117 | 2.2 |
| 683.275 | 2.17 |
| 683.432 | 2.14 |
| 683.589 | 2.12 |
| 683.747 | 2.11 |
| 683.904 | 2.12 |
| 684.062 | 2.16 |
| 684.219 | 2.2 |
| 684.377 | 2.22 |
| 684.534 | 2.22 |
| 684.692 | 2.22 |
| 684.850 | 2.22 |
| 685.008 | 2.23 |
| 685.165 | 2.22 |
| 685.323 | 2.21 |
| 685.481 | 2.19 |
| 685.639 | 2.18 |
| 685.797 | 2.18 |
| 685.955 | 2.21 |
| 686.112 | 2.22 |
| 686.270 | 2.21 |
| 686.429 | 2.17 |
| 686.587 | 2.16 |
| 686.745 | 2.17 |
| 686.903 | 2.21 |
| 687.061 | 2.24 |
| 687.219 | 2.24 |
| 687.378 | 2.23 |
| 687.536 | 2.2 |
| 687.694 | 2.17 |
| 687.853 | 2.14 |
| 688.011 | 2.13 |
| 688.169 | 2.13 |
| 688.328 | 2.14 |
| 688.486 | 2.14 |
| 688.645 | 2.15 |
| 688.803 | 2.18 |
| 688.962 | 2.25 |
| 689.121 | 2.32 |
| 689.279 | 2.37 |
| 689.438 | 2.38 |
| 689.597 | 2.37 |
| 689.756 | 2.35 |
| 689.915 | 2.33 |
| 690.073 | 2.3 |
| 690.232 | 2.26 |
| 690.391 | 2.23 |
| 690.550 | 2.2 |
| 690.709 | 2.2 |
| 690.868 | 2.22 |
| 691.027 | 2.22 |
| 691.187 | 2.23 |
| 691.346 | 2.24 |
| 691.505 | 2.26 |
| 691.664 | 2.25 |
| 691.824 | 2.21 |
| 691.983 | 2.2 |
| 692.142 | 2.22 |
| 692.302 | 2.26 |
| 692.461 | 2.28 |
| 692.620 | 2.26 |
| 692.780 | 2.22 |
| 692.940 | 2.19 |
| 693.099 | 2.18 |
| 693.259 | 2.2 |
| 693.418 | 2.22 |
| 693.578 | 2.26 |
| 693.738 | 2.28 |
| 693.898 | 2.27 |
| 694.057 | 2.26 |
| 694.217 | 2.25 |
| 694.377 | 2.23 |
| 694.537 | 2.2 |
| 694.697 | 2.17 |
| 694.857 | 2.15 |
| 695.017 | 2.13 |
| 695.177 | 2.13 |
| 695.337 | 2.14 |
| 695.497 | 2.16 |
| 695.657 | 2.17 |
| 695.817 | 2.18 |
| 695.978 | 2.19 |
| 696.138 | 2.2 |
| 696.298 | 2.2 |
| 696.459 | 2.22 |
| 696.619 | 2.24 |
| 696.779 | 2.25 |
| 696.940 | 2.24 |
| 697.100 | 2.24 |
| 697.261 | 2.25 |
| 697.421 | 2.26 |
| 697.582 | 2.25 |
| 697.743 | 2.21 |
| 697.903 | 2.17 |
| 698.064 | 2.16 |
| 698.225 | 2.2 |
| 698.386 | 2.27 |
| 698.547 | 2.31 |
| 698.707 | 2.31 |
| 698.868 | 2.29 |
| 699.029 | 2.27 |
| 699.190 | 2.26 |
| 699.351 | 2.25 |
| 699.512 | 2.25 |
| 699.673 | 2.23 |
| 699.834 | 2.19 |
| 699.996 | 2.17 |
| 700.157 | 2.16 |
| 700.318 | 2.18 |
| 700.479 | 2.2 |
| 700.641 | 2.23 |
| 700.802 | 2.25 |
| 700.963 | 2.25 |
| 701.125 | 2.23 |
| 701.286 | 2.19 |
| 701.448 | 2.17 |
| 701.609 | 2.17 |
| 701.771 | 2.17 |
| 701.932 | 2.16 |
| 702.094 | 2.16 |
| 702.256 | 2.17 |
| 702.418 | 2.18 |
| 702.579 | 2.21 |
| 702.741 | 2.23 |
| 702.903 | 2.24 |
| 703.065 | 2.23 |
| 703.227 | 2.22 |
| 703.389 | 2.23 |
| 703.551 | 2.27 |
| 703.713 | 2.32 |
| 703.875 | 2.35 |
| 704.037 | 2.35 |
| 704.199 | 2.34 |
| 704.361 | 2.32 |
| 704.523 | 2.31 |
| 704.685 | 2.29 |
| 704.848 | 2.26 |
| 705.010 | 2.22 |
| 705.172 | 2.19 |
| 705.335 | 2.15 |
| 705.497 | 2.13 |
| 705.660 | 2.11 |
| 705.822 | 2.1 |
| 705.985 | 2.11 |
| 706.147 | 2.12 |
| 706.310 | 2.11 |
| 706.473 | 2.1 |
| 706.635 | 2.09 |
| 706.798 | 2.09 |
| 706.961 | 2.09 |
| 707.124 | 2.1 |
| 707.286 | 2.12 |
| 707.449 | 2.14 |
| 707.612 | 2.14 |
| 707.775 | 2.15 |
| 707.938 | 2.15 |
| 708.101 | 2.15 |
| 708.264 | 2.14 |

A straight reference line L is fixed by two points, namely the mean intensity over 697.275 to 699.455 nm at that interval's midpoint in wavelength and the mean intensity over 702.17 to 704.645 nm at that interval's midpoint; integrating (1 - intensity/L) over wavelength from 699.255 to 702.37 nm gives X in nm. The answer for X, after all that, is 0.079 nm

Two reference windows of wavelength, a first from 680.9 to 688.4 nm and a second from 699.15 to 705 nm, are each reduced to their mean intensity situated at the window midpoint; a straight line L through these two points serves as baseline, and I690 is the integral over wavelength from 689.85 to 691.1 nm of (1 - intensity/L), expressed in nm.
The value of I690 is -0.03 nm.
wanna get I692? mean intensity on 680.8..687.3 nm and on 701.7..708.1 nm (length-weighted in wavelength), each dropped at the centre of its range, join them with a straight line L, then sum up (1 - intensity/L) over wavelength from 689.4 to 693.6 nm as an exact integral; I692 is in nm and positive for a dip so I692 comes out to -0.12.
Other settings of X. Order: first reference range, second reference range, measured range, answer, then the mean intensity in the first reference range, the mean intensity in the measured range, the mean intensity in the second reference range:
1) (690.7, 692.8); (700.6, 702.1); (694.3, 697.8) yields 0.03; 2.23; 2.2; 2.2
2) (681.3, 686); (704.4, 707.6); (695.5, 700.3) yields -0.15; 2.18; 2.23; 2.15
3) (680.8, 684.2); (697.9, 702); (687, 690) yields -0.07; 2.16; 2.24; 2.22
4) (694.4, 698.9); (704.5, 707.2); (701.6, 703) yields -0.01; 2.21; 2.19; 2.15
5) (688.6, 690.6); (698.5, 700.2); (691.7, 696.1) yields 0.12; 2.29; 2.21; 2.25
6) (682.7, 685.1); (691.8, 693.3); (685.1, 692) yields -0.06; 2.18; 2.22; 2.22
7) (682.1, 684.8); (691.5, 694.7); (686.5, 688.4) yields 0.02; 2.18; 2.18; 2.23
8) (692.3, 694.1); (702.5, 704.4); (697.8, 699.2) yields 0.01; 2.24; 2.25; 2.27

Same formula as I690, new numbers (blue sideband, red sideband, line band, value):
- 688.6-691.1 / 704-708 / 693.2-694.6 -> 0.00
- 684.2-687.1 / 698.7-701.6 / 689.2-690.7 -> -0.06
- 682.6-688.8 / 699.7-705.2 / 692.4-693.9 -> -0.02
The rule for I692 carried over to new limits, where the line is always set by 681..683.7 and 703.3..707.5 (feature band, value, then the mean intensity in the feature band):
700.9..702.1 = 0.00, 2.19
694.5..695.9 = 0.01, 2.16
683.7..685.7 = -0.02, 2.19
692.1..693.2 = -0.03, 2.23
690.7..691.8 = -0.03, 2.23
